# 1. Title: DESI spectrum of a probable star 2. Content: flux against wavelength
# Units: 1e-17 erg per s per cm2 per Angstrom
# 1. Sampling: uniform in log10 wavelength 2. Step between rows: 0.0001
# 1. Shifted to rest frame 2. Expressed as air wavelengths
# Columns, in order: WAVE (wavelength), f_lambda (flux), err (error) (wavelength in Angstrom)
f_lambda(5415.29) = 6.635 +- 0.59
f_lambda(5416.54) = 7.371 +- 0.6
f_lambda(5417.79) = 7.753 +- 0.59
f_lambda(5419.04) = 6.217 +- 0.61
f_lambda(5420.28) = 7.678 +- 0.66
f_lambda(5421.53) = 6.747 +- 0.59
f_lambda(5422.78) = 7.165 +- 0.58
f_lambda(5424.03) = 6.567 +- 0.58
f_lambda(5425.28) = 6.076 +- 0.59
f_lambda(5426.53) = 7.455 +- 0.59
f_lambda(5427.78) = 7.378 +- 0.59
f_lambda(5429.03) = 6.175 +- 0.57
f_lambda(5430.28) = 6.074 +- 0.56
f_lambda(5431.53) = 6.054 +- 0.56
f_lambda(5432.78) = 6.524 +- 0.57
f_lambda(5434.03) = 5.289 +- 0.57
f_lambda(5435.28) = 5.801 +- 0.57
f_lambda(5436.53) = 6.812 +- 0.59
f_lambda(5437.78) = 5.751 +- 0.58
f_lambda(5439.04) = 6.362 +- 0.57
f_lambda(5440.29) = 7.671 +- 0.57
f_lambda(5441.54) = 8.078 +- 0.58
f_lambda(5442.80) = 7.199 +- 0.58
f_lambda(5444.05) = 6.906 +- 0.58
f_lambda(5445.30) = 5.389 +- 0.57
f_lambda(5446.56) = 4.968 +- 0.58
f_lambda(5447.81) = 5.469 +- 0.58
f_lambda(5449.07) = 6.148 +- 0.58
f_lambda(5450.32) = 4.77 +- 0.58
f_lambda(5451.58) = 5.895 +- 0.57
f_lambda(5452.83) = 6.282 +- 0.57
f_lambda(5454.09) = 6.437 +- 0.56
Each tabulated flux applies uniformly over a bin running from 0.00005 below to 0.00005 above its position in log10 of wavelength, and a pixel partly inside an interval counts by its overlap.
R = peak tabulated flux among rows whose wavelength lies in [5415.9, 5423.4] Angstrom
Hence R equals 7.753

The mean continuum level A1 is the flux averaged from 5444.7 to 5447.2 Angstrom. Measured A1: 5.17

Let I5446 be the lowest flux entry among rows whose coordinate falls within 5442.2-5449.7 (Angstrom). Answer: 4.968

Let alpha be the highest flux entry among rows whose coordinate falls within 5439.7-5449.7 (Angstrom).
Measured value 8.078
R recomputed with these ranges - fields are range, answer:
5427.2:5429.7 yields 7.378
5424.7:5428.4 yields 7.455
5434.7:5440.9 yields 7.671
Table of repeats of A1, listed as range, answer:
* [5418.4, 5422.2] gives 6.89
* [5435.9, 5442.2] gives 6.93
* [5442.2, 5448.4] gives 5.99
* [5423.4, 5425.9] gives 6.32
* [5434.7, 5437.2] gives 6.31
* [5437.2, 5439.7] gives 6.07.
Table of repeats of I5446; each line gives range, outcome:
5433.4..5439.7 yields 5.289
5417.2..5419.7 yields 6.217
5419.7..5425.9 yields 6.076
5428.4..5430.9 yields 6.074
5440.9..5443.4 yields 7.199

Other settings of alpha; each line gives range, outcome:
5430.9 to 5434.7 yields 6.524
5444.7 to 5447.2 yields 5.389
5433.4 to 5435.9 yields 5.801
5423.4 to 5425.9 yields 6.567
